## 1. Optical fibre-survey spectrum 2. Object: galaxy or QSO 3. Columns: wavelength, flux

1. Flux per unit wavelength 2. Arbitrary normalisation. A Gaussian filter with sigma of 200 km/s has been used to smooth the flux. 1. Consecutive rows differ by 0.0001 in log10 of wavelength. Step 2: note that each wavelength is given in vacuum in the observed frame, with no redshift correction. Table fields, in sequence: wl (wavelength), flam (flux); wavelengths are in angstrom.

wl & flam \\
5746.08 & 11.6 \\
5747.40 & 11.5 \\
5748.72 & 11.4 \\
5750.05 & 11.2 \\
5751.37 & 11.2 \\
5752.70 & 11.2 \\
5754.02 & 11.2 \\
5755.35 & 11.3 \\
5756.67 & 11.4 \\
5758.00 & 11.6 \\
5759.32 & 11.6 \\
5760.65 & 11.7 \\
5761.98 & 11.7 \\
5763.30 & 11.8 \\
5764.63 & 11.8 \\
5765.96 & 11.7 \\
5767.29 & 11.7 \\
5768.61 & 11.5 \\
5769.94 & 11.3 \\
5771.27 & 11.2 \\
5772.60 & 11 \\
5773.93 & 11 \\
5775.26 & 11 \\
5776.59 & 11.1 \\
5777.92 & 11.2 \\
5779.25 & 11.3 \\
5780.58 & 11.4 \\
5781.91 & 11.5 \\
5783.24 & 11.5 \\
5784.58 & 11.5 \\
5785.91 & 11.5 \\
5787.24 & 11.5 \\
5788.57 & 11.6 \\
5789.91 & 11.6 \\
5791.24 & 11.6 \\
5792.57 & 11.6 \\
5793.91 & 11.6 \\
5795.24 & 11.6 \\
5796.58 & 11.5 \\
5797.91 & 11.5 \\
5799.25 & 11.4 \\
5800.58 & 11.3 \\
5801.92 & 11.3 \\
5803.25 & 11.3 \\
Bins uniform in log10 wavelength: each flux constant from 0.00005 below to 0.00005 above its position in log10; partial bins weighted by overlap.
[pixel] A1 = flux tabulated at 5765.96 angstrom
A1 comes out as 11.7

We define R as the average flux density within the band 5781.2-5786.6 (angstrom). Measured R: 11.5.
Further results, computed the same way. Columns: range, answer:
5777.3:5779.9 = 11.3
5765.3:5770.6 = 11.6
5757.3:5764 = 11.7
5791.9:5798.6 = 11.6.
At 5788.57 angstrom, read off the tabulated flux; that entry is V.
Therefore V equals 11.6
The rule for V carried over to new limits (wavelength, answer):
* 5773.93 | 11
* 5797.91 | 11.5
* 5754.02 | 11.2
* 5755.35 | 11.3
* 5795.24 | 11.6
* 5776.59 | 11.1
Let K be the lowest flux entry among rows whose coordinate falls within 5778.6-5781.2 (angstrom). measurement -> 11.3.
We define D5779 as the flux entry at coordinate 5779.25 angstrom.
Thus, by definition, 11.3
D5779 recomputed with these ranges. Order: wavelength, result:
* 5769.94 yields 11.3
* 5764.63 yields 11.8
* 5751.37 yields 11.2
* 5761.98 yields 11.7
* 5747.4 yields 11.5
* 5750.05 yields 11.2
